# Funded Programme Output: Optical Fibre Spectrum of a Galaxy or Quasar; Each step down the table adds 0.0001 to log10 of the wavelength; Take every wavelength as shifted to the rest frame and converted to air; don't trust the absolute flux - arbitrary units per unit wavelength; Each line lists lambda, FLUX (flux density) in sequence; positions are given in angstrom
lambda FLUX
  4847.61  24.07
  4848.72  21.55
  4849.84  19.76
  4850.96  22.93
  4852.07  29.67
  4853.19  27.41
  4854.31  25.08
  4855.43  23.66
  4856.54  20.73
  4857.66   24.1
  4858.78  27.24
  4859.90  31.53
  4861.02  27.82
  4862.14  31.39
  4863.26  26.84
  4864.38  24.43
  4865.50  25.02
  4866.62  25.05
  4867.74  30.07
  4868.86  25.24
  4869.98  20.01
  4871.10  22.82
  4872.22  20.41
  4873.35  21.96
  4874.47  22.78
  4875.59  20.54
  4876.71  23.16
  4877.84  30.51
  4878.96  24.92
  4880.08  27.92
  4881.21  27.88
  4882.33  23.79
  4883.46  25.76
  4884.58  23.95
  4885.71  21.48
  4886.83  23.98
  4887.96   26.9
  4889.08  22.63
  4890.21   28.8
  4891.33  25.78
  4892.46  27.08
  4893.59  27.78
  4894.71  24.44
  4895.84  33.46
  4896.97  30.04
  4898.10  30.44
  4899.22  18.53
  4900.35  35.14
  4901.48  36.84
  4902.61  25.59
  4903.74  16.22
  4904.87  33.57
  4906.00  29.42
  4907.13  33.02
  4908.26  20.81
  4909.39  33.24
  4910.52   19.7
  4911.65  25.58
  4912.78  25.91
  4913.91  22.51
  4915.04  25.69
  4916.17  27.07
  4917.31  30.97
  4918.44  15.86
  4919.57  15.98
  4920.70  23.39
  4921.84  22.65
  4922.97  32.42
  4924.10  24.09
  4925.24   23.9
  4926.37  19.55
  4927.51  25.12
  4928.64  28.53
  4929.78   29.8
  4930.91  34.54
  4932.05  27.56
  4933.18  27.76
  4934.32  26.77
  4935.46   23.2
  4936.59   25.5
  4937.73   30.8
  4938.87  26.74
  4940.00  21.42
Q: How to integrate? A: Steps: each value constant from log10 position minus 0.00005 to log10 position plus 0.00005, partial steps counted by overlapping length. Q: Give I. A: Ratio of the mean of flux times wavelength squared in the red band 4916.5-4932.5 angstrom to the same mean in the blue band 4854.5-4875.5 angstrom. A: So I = 1.04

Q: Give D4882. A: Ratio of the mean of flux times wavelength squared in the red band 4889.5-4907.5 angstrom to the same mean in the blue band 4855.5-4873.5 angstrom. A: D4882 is 1.1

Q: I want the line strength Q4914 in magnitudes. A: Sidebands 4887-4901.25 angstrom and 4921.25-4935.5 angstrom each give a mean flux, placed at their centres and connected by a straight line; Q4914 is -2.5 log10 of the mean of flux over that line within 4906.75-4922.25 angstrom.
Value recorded 0.12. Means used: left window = 27.7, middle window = 24.4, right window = 26.7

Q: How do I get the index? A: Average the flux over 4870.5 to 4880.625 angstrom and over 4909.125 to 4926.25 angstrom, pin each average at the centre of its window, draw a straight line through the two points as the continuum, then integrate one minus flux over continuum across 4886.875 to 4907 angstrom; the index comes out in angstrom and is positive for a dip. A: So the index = -3.1 angstrom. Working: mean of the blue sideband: 23.9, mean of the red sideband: 24.3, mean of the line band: 27.8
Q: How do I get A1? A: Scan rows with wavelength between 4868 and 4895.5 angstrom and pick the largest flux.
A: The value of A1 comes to 30.51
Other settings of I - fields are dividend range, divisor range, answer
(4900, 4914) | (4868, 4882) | 1.16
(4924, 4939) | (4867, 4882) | 1.12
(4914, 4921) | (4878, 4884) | 0.89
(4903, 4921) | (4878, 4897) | 0.96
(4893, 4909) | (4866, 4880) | 1.19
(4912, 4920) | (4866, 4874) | 1.02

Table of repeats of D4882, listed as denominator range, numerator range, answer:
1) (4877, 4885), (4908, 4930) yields 0.95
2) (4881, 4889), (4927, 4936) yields 1.16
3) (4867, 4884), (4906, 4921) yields 1.03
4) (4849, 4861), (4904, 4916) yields 1.08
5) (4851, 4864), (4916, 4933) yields 0.98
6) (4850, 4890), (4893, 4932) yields 1.08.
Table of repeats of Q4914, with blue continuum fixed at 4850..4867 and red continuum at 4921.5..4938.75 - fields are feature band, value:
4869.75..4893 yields 0.08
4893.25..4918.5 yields -0.03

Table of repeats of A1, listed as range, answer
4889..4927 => 36.84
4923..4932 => 34.54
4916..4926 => 32.42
